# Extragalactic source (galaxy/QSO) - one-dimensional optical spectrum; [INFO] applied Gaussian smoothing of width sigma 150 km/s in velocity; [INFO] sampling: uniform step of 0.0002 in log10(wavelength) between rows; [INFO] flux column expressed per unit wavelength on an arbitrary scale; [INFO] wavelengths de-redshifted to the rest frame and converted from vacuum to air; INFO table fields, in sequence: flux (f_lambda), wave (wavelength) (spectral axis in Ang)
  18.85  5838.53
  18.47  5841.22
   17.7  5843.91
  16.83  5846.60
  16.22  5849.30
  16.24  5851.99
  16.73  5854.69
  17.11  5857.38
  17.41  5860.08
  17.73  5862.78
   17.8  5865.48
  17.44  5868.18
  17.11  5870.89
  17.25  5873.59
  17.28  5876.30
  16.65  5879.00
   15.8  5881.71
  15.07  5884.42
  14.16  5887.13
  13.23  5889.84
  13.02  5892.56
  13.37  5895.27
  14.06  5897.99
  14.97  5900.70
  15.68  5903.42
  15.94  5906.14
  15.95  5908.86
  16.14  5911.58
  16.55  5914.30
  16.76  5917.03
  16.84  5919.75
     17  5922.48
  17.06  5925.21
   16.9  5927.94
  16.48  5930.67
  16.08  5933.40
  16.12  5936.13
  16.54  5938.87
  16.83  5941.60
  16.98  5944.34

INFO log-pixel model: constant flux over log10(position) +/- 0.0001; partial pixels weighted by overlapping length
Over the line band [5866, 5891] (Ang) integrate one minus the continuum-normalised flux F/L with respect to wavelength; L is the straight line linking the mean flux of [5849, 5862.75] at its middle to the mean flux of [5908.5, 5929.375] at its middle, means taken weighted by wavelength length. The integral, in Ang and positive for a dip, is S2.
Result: 1.1 Ang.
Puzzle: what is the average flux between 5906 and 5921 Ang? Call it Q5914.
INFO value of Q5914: 16.4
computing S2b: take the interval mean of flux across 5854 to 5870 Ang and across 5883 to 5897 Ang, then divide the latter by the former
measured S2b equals 0.8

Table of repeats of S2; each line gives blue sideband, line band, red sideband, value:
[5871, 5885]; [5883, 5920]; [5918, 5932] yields 3.6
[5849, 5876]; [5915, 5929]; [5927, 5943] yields -0.2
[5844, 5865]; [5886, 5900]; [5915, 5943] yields 2.7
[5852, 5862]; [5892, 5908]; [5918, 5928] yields 2.2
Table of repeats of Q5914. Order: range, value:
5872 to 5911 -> 15.2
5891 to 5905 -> 14.2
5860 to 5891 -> 16.4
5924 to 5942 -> 16.6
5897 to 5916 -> 15.7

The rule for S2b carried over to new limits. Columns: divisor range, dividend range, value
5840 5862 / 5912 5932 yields 0.98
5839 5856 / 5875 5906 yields 0.87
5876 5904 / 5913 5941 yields 1.13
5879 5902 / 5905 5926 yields 1.15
